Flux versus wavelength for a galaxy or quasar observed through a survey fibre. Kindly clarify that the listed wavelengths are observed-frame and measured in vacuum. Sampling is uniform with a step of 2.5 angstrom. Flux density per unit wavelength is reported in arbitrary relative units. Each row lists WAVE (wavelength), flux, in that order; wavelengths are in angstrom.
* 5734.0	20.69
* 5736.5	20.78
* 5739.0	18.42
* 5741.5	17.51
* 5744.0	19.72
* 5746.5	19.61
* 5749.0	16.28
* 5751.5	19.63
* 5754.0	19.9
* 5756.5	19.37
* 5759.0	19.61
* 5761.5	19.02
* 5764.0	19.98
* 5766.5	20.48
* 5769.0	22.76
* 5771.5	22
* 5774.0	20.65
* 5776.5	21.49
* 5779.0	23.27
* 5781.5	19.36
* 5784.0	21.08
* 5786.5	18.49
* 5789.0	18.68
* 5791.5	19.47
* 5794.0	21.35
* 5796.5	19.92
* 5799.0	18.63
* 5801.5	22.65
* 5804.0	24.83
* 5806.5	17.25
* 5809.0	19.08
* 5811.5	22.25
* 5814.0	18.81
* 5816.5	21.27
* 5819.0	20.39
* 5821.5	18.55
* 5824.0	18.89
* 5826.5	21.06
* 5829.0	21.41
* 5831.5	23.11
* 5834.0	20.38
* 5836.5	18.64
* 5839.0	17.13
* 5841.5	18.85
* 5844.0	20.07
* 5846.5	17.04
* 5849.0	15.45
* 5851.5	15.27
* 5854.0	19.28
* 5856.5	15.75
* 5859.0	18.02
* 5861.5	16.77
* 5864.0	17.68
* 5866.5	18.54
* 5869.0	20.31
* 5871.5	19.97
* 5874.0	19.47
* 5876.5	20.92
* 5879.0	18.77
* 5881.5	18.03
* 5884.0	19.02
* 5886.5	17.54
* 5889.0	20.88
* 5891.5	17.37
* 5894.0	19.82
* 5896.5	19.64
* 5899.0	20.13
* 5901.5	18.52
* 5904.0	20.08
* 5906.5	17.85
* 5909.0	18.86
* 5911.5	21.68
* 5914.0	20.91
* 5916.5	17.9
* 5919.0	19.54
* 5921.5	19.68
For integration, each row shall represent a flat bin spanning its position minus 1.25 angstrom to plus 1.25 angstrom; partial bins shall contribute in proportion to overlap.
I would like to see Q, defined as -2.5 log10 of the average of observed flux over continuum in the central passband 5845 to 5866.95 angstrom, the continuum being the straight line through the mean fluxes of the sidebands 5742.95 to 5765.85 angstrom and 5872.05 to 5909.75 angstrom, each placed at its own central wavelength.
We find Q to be 0.13 mag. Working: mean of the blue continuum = 19.3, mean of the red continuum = 19.1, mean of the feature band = 17.1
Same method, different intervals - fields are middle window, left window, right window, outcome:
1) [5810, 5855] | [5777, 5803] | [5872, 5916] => 0.04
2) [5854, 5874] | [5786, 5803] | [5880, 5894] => 0.04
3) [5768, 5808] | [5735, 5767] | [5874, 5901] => -0.08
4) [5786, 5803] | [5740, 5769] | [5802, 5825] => 0.00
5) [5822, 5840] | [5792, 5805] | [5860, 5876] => 0.01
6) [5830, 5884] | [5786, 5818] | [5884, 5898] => 0.05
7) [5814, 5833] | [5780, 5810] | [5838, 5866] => -0.10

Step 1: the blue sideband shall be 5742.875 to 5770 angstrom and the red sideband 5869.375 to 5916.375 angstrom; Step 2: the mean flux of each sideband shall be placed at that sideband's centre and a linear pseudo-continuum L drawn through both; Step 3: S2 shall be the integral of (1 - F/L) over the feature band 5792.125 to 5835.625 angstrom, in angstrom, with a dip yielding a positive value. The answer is -2.2 angstrom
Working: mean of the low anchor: 19.6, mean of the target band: 20.5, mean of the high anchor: 19.4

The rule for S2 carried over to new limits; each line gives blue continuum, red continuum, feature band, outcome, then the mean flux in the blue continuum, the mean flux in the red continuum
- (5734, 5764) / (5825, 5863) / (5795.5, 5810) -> -1.2 angstrom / 19.2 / 18.5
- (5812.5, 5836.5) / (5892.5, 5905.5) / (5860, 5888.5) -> 1.4 angstrom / 20.4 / 19.6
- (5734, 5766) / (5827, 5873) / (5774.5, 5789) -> -1.2 angstrom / 19.2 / 18.6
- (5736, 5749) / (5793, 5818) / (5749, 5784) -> -1.7 angstrom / 18.8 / 20.6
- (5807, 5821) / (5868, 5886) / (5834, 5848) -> 0.9 angstrom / 20.1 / 19.4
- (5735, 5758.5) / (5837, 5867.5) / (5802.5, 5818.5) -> -2.2 angstrom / 19.1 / 17.5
